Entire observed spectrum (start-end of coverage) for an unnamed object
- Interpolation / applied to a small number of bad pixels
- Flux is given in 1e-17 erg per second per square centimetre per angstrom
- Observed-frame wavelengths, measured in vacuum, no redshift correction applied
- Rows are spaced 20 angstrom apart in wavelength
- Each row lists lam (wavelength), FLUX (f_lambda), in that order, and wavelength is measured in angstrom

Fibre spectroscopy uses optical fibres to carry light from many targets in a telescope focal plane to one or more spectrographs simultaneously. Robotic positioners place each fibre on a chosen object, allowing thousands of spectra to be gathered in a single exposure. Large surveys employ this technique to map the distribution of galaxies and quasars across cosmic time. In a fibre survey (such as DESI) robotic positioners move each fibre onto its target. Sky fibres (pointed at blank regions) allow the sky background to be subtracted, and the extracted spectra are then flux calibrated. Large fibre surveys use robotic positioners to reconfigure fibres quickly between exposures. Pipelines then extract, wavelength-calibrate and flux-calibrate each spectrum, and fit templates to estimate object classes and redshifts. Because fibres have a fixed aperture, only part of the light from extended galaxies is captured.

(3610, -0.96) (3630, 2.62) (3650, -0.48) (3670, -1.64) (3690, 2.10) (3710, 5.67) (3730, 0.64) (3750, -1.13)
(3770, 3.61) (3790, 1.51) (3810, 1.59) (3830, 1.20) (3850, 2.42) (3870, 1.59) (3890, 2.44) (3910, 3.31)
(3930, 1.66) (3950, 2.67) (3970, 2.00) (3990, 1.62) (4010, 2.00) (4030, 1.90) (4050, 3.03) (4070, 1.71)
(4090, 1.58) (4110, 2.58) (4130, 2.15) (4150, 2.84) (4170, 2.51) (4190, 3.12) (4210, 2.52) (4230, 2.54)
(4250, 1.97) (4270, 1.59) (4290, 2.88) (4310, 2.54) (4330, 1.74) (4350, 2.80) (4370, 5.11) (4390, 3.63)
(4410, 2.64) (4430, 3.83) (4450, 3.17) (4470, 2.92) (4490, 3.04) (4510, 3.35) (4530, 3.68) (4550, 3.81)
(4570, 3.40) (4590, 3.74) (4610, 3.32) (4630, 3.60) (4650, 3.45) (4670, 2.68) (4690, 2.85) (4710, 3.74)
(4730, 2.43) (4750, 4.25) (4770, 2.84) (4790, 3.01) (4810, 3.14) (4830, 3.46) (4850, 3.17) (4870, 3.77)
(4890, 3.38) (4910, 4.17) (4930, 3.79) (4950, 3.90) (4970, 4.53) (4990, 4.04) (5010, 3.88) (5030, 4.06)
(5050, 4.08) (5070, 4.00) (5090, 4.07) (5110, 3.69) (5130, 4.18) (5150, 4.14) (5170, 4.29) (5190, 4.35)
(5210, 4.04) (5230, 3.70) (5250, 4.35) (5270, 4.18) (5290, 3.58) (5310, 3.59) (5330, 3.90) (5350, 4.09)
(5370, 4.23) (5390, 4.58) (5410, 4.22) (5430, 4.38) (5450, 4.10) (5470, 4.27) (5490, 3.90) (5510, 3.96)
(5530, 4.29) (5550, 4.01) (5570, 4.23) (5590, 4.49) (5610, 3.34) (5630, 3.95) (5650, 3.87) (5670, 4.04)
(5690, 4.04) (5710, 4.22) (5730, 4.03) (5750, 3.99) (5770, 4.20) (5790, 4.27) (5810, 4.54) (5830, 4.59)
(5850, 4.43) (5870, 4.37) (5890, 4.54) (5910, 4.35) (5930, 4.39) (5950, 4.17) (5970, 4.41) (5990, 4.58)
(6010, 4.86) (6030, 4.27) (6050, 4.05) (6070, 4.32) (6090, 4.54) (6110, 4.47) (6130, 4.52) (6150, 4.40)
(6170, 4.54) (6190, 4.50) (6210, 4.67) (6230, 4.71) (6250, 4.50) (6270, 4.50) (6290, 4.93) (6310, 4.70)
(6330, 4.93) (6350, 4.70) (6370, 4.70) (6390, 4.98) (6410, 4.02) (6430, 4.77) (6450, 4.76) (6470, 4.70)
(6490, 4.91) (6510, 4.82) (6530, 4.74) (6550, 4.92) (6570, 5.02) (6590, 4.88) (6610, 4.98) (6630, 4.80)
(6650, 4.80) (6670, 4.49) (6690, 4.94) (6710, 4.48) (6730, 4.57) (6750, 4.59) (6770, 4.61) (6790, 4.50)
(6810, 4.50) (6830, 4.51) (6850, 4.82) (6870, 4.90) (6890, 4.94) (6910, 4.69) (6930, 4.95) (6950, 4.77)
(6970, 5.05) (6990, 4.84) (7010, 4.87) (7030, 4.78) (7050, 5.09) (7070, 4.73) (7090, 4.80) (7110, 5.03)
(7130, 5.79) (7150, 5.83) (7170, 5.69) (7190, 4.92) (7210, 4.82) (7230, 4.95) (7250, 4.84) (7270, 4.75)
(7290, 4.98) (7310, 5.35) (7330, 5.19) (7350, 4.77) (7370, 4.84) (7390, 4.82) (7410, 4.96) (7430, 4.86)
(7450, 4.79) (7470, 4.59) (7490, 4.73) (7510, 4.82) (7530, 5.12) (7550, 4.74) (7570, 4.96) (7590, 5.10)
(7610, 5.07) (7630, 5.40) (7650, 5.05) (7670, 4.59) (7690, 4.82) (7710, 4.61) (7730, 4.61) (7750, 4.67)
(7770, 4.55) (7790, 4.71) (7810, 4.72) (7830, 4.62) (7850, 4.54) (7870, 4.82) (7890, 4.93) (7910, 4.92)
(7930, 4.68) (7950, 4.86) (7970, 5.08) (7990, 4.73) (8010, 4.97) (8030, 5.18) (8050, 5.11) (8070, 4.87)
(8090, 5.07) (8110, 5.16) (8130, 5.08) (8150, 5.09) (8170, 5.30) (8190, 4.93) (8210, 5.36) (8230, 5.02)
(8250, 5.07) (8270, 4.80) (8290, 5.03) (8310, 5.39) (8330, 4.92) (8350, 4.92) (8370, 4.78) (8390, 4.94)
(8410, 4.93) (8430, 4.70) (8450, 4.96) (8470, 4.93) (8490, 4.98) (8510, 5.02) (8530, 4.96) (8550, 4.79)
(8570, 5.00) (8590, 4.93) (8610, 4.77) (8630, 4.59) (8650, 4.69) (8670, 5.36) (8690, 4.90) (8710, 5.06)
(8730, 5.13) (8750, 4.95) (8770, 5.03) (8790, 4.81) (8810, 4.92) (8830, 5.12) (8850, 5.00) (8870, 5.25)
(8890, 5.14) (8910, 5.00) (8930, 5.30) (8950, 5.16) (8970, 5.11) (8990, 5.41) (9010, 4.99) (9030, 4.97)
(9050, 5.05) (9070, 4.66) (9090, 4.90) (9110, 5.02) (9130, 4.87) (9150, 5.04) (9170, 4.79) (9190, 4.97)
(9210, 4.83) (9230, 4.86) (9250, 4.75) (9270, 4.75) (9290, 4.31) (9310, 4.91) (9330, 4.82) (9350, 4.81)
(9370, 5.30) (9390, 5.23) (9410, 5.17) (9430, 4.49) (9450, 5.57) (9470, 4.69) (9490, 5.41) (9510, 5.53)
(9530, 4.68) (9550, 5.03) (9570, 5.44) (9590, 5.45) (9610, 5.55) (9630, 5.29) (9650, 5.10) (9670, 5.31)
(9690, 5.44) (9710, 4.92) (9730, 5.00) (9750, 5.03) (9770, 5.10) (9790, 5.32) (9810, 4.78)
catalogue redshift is 0.088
